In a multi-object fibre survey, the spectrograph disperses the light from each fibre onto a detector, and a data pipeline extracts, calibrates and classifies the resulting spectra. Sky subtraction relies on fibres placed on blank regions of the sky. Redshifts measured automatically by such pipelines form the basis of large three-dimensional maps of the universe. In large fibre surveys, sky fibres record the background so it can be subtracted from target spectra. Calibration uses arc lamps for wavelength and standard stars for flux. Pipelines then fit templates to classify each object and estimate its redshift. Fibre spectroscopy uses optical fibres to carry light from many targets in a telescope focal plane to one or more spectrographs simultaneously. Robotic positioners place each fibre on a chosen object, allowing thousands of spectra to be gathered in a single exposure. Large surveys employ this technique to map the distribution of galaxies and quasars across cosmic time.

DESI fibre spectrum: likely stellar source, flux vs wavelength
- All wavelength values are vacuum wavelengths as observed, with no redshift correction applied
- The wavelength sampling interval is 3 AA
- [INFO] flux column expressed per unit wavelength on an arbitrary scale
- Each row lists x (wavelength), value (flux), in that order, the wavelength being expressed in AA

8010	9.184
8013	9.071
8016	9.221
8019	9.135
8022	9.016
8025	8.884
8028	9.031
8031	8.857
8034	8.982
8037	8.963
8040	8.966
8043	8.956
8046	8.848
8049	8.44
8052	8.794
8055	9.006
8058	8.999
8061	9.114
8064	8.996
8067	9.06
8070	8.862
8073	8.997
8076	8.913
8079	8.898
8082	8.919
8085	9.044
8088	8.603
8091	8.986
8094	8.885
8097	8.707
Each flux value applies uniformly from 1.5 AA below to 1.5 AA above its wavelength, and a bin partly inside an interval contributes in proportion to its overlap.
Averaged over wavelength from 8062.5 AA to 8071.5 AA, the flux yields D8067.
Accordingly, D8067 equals 8.97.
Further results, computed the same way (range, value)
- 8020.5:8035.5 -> 8.95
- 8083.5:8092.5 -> 8.88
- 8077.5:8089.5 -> 8.87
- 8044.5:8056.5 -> 8.77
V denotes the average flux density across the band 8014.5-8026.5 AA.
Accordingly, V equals 9.06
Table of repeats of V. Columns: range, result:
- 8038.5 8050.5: 8.8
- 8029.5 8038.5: 8.93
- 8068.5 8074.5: 8.93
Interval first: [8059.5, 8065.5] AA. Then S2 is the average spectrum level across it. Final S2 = 9.05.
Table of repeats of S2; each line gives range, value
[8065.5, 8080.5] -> 8.95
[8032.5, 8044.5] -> 8.97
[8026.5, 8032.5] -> 8.94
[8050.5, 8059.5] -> 8.93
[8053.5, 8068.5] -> 9.04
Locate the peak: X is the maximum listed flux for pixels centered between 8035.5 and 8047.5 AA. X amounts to 8.966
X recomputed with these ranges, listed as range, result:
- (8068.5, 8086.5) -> 9.044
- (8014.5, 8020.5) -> 9.221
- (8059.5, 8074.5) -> 9.114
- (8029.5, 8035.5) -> 8.982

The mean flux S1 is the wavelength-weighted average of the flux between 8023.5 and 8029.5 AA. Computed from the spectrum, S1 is 8.96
